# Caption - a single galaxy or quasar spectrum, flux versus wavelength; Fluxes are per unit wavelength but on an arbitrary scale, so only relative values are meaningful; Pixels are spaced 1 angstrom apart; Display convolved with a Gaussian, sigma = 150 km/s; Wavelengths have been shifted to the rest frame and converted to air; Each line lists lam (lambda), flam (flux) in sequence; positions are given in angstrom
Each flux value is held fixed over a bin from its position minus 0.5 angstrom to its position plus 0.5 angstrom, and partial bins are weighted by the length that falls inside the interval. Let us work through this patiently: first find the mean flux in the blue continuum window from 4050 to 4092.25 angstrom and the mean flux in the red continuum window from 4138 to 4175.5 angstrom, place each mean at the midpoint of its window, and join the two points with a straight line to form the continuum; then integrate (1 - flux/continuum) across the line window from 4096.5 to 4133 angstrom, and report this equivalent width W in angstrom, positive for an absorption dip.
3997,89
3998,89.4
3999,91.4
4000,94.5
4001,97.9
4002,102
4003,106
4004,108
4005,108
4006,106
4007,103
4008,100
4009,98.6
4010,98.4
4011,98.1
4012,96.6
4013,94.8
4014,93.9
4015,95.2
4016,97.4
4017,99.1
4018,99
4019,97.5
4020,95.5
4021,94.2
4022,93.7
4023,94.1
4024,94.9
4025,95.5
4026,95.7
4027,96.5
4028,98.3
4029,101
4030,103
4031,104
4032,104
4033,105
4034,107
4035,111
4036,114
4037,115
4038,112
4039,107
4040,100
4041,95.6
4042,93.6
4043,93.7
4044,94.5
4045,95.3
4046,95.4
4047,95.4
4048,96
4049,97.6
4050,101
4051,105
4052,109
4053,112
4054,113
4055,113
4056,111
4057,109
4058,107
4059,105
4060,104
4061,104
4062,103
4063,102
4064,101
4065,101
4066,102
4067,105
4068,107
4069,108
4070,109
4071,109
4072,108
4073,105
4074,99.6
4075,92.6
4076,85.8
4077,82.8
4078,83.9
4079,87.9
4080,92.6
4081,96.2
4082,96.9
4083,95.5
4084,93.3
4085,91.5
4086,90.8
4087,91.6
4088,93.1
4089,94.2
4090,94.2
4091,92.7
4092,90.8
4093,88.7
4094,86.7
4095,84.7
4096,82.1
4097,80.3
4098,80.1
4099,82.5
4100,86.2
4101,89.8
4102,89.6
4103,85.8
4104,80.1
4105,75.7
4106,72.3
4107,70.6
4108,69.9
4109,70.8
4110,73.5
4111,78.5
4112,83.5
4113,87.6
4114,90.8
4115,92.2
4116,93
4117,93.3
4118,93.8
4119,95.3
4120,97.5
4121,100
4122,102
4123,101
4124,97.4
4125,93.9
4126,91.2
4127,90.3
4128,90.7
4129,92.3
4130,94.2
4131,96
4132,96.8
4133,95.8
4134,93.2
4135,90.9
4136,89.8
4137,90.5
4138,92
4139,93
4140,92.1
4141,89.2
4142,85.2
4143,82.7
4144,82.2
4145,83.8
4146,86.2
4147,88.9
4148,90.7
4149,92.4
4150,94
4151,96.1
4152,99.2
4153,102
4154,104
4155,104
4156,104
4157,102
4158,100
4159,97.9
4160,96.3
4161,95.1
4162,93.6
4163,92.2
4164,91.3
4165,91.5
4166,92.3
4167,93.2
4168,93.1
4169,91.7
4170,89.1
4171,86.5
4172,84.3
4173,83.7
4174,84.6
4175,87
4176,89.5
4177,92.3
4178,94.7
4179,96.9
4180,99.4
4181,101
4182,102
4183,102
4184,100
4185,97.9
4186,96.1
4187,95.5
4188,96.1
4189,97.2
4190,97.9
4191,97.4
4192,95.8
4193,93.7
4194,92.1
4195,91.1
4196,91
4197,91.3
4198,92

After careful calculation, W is 3.10 angstrom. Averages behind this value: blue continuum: 100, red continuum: 92.3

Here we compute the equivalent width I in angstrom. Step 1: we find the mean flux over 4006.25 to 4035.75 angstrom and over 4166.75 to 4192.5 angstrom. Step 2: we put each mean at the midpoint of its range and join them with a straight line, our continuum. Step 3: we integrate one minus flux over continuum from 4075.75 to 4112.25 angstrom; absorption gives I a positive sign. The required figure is 4.2 angstrom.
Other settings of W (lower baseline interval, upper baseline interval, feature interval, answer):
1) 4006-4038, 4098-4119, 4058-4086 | -2.7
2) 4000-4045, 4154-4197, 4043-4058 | -0.6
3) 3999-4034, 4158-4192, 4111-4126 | 0.3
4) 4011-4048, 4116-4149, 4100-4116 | 2.2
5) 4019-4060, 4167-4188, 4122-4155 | 1.1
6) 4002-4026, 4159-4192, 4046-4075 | -2.2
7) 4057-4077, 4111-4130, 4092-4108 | 2.4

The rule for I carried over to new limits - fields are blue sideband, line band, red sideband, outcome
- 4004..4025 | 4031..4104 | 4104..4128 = -4.3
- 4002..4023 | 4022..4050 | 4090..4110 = -1.8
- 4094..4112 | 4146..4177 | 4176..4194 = -0.5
